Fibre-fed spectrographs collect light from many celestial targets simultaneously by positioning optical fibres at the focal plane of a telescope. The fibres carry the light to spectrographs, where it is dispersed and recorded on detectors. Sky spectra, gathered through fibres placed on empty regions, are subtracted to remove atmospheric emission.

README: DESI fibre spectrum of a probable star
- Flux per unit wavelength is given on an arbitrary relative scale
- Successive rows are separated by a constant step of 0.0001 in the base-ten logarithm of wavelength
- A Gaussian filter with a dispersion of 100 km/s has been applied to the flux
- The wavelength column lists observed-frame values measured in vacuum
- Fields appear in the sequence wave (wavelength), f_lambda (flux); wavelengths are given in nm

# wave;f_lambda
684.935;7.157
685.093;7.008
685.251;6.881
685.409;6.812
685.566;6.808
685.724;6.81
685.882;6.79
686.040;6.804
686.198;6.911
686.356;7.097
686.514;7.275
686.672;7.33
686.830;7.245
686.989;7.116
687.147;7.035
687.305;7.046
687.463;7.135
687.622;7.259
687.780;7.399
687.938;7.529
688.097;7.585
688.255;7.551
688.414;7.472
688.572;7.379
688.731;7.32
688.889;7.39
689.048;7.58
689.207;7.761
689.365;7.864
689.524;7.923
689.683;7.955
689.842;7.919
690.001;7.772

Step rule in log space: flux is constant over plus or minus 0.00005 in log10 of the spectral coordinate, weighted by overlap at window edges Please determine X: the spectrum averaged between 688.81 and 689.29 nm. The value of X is 7.58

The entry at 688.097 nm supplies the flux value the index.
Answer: 7.585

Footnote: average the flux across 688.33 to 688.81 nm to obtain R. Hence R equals 7.39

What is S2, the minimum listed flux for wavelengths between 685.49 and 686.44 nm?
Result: 6.79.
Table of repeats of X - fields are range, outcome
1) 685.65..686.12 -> 6.8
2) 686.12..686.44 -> 7.01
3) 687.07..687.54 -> 7.08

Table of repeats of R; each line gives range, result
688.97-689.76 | 7.82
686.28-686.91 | 7.23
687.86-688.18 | 7.55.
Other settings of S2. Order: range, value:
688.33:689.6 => 7.32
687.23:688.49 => 7.046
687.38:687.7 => 7.135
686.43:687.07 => 7.116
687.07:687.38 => 7.035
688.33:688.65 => 7.379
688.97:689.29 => 7.58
